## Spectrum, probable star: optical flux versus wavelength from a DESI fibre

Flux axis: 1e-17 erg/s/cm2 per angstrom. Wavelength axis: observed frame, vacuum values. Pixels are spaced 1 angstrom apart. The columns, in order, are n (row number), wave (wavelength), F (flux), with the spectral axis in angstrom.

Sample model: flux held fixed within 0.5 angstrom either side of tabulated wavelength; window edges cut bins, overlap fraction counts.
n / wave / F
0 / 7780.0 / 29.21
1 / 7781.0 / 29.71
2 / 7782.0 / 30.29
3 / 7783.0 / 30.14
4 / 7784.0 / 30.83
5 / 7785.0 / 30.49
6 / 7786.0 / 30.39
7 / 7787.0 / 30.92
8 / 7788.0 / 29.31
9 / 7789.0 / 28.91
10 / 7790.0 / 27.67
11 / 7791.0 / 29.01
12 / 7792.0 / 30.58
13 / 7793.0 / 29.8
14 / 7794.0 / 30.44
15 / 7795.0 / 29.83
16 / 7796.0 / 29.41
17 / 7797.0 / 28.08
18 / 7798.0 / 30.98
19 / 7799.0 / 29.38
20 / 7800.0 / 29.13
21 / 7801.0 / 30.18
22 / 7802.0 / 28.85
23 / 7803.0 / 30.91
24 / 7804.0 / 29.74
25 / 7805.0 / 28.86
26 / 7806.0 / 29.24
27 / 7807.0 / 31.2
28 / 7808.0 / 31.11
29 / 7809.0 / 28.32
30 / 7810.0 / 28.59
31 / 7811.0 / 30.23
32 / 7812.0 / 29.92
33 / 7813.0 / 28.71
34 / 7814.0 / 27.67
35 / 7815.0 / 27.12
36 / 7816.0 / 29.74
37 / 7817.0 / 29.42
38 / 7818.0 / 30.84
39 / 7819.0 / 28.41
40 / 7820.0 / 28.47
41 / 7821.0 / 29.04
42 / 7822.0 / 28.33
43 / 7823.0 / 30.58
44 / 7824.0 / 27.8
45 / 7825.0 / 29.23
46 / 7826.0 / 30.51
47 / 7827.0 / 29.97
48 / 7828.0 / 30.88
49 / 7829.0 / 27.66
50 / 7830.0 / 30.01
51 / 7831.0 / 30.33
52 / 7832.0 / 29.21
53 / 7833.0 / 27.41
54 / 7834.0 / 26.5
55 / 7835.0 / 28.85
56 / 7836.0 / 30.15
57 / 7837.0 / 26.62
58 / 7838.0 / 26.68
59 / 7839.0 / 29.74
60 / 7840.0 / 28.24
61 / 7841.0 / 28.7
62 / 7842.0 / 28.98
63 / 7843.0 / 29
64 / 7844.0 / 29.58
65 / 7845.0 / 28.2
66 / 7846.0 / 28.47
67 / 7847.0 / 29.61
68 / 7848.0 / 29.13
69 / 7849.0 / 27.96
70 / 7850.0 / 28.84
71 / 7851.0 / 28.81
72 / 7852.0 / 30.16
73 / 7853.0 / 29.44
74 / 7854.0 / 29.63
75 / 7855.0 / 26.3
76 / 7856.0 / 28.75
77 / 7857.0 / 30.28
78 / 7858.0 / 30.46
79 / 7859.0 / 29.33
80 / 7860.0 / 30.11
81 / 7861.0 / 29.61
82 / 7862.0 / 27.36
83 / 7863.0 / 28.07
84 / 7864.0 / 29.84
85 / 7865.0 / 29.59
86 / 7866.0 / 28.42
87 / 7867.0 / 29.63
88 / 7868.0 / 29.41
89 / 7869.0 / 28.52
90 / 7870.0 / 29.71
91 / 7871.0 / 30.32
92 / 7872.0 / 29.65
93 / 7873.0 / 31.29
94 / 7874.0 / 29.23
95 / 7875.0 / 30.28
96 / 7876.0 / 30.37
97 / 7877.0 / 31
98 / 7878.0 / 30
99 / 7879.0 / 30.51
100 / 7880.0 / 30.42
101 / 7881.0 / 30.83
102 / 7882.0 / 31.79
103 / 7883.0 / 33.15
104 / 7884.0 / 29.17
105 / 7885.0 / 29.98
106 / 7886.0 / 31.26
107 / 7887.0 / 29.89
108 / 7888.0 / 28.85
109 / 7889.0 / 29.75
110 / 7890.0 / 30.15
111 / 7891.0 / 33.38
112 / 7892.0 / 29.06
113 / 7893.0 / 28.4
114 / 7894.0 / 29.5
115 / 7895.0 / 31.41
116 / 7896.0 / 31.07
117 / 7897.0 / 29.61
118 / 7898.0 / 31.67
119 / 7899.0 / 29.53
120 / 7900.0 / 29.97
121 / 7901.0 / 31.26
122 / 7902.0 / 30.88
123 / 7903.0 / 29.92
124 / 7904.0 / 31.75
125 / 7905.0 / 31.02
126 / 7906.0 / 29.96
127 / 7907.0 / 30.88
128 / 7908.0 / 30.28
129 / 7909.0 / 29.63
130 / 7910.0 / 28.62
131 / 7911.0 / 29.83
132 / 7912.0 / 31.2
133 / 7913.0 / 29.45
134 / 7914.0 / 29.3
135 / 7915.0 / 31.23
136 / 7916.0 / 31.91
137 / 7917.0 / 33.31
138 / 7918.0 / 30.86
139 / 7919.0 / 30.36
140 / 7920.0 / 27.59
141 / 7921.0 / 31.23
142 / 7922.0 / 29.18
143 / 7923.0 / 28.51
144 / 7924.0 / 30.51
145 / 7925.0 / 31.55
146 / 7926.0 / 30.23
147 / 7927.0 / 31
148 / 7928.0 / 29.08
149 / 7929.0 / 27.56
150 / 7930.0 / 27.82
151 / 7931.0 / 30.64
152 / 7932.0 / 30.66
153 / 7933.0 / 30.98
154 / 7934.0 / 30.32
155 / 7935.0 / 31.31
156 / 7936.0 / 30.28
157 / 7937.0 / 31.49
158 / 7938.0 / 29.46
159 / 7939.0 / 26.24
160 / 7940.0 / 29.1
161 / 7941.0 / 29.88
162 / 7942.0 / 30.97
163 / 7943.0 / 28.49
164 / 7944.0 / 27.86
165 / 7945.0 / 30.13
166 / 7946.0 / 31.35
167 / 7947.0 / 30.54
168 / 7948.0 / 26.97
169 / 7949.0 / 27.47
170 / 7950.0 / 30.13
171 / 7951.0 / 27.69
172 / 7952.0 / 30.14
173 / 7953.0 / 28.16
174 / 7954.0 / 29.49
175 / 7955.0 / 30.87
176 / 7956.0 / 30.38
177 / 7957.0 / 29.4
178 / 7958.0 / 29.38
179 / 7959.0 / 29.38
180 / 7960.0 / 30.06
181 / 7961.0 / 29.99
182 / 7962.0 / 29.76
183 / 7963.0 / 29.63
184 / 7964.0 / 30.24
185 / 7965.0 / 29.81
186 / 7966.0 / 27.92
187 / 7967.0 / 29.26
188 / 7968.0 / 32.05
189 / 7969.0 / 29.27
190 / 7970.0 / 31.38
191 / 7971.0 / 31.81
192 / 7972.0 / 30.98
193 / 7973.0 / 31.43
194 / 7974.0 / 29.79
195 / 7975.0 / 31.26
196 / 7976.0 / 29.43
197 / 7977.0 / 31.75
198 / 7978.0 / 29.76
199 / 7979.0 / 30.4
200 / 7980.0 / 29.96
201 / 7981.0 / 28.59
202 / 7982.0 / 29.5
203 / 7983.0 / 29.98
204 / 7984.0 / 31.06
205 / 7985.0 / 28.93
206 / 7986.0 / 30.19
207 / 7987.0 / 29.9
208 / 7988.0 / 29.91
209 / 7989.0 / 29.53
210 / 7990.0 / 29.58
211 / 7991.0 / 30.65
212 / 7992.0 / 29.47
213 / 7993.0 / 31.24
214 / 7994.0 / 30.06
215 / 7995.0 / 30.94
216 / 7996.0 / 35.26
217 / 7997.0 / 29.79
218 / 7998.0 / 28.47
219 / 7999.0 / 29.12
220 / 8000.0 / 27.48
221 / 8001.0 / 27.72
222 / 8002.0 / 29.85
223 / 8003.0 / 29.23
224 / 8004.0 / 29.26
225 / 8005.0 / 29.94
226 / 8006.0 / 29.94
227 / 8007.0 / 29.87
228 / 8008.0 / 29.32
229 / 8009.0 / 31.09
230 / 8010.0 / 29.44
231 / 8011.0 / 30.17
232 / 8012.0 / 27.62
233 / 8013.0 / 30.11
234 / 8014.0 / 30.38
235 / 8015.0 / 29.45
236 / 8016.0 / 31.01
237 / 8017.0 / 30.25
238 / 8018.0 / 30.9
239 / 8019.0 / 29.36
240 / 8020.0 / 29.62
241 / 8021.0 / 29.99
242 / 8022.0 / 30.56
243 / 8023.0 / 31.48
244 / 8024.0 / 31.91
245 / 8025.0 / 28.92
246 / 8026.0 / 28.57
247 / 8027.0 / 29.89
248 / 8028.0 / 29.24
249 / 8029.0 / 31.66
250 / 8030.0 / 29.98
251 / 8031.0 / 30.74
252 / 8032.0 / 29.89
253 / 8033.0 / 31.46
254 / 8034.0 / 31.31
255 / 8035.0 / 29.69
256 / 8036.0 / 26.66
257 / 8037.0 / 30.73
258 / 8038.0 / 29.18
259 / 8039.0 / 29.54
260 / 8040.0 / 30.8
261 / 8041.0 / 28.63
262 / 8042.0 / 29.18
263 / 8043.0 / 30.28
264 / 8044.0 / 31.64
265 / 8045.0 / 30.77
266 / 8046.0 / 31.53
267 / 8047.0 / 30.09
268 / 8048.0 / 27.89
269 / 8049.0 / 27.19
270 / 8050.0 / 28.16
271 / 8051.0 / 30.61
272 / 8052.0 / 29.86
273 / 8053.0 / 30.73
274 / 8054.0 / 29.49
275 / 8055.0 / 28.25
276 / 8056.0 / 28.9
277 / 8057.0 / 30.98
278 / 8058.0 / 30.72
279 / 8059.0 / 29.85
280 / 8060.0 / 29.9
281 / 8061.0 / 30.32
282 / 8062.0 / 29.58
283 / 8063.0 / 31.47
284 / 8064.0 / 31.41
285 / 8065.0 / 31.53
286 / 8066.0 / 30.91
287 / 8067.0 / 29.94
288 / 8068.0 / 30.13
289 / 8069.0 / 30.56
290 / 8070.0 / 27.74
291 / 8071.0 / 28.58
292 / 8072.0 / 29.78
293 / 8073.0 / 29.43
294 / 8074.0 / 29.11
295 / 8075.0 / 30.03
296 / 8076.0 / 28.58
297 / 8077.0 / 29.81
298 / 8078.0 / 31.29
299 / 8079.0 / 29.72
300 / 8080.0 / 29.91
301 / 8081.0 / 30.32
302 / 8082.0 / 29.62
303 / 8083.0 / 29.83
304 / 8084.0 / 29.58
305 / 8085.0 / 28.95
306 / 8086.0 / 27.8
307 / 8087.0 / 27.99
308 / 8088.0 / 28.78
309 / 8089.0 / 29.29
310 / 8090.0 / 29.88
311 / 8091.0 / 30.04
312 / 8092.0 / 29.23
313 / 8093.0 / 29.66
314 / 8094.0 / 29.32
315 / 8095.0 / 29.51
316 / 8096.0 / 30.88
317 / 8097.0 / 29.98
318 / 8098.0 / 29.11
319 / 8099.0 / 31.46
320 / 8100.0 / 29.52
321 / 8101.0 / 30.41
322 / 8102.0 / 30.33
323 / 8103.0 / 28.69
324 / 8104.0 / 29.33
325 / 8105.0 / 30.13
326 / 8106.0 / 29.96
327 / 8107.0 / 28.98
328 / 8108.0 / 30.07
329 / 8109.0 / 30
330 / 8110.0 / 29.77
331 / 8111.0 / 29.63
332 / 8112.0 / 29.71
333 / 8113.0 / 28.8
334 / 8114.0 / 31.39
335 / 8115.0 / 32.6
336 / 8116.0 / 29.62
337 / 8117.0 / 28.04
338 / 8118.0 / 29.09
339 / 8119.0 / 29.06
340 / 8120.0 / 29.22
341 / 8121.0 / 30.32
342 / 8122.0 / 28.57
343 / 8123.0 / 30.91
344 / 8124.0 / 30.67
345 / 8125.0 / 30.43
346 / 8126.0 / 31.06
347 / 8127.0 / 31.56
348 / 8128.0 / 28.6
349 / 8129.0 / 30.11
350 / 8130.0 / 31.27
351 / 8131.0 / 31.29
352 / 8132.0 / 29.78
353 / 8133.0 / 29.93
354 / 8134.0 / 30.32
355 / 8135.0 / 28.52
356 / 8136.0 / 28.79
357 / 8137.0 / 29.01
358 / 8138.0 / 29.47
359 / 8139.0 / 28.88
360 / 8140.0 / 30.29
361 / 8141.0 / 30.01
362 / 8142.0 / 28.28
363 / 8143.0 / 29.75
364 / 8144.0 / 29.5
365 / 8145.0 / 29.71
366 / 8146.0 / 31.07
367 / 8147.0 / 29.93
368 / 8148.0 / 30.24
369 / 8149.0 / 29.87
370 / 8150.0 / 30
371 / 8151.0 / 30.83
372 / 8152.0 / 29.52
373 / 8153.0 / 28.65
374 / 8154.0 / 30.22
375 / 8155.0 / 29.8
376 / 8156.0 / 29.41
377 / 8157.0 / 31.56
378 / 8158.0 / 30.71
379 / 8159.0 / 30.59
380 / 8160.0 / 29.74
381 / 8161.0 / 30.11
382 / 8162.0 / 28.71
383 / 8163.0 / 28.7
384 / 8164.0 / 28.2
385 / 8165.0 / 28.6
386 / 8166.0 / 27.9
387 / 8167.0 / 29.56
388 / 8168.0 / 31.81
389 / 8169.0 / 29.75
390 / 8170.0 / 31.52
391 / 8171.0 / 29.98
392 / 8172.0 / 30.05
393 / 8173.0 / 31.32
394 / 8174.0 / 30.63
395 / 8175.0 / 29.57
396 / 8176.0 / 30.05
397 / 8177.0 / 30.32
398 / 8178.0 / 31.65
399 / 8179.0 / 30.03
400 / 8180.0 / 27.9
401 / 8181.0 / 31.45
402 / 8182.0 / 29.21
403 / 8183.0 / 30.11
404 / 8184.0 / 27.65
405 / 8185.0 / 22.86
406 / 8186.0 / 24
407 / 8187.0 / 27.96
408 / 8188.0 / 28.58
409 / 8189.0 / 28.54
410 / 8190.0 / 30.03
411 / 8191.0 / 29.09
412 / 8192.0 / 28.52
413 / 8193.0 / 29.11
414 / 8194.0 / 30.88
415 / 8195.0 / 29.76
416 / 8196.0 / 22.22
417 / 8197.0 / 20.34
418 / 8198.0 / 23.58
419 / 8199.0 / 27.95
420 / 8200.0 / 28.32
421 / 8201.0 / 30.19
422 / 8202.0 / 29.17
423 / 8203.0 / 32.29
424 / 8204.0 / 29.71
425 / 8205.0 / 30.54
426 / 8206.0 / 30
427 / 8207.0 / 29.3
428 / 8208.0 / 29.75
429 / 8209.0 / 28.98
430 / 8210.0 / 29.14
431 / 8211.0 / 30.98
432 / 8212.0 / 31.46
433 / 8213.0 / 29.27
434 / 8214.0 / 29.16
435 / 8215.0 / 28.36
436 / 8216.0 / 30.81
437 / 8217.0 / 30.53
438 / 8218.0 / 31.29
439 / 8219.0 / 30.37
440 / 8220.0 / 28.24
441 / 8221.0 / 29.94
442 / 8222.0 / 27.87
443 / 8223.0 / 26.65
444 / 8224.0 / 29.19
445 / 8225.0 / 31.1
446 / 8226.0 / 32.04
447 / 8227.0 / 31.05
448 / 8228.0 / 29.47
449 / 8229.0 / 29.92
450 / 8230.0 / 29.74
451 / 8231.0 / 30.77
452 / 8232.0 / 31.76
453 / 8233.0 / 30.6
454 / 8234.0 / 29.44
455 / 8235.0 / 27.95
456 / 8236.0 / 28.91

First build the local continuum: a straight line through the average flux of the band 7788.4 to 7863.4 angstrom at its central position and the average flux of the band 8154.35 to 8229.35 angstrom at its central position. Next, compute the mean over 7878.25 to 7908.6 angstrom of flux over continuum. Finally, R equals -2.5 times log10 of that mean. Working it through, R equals -0.05 mag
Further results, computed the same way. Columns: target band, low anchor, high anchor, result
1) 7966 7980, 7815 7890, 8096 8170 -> -0.03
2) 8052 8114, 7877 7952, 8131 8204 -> -0.01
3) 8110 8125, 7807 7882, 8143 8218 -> -0.02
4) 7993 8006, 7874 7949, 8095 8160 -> 0.01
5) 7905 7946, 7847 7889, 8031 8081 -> -0.01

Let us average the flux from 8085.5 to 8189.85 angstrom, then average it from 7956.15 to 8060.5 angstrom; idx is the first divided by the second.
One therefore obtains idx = 0.99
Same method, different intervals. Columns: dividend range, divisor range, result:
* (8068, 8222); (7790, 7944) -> 0.99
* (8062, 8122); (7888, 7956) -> 0.99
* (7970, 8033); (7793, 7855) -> 1.03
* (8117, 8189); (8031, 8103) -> 0.99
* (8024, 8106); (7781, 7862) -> 1.02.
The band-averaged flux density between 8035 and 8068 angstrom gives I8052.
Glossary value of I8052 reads 29.9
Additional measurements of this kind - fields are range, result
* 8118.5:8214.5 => 29.4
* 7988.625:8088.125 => 29.9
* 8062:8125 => 29.8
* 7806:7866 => 29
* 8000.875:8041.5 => 29.9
